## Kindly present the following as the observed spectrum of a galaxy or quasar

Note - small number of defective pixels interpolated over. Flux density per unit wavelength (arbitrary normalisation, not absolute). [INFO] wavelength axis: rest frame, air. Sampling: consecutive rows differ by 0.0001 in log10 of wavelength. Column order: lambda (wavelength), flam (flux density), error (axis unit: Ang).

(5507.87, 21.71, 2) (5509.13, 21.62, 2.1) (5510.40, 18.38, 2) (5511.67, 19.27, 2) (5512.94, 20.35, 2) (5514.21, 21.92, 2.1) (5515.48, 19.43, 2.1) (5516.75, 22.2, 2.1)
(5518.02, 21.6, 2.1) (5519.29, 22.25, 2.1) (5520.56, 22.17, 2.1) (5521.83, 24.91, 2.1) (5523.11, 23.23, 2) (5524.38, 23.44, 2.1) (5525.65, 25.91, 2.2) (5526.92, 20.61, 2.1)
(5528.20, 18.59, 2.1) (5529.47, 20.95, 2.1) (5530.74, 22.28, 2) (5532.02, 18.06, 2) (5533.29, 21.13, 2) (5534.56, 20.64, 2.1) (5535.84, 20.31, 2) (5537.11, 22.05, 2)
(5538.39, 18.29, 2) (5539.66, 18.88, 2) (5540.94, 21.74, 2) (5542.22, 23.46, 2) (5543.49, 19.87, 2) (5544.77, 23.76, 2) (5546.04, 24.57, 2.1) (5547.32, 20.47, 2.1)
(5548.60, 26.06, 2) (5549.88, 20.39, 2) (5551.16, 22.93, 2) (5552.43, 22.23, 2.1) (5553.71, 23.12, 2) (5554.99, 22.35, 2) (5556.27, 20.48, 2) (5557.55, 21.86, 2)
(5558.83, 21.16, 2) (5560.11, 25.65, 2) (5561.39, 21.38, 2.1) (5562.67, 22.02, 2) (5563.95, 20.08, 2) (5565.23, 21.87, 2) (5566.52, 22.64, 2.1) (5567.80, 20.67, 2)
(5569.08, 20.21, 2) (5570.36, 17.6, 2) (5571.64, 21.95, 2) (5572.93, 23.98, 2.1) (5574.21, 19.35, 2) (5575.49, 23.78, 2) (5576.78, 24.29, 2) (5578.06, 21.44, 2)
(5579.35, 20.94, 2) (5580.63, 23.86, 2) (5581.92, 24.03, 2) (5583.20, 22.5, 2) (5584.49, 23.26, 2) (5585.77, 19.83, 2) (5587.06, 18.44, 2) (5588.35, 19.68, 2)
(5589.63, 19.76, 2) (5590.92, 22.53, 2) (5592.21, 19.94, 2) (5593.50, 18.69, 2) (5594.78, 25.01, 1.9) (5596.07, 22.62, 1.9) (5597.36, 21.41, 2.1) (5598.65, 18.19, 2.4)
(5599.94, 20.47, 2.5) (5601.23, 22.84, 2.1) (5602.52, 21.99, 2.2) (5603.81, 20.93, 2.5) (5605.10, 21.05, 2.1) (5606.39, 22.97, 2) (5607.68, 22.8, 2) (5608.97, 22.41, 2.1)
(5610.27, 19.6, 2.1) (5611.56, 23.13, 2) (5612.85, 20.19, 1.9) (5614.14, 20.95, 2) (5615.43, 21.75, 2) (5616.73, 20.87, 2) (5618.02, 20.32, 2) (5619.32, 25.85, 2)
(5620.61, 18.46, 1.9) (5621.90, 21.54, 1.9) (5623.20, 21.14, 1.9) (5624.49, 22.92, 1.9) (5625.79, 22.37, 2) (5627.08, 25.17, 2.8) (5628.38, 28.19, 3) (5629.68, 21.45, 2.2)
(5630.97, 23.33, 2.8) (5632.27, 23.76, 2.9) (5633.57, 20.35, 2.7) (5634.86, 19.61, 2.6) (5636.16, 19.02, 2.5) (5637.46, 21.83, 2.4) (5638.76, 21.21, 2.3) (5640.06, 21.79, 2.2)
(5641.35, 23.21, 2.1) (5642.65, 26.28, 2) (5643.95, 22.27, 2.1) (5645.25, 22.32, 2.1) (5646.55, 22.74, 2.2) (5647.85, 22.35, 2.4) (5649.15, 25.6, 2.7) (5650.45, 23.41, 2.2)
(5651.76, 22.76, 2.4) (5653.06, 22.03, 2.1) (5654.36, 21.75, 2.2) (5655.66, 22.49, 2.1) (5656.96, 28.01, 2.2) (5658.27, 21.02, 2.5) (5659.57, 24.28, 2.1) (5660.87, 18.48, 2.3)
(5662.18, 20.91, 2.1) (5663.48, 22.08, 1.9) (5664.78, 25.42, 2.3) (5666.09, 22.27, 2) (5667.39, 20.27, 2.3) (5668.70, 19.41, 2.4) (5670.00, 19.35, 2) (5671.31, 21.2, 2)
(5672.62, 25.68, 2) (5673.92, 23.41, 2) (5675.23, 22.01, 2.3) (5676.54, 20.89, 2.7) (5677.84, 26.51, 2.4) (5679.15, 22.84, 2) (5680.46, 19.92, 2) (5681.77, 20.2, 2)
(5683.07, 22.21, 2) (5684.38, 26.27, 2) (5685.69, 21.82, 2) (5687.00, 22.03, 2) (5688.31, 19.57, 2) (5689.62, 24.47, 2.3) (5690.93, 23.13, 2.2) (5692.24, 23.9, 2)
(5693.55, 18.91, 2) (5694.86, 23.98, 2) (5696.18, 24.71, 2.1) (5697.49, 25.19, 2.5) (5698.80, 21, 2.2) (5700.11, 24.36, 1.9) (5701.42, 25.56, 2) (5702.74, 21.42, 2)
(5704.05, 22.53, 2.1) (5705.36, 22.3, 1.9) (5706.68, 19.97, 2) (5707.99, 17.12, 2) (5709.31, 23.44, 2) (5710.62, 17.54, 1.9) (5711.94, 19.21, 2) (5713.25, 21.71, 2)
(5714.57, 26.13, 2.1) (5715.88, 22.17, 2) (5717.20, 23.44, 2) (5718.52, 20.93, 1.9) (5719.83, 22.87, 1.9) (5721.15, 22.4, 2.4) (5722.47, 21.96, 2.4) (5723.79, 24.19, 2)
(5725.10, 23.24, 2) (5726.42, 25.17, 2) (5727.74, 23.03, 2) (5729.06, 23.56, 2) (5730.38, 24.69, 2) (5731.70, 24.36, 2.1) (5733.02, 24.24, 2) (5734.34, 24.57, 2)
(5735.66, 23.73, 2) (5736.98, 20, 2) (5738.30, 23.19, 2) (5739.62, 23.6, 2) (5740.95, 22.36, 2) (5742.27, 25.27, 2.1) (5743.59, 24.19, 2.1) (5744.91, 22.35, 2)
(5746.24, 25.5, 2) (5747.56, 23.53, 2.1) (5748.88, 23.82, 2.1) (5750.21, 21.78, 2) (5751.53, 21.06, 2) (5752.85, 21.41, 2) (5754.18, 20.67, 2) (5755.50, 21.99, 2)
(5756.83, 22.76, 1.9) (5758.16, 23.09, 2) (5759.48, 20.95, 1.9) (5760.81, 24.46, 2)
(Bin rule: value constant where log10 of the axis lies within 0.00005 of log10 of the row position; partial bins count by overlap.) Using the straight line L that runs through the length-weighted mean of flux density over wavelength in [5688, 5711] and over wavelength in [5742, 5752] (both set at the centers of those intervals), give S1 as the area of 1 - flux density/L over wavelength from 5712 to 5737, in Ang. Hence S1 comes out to -0.4 Ang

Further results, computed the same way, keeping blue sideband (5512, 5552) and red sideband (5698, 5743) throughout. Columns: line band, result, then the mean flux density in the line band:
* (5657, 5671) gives 0.5 Ang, 21.6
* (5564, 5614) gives 1.2 Ang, 21.5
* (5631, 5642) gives 0.4 Ang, 21.5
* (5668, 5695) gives 0.3 Ang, 22.2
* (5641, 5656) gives -0.5 Ang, 23.1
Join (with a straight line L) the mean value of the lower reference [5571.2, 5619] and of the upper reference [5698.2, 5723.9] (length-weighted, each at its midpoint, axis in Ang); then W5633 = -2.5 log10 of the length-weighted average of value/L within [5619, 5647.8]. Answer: -0.037 mag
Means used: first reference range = 21.6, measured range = 22.5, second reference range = 22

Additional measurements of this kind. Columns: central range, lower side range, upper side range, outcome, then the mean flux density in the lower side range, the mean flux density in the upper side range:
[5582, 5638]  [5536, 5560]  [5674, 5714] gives 0.020 mag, 21.9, 22.2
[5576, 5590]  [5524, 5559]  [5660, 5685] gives 0.004 mag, 21.6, 22.1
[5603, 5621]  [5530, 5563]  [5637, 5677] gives 0.030 mag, 21.7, 22.5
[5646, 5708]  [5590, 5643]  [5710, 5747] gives 0.000 mag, 21.9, 23.1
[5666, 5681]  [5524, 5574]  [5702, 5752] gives 0.019 mag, 21.6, 22.7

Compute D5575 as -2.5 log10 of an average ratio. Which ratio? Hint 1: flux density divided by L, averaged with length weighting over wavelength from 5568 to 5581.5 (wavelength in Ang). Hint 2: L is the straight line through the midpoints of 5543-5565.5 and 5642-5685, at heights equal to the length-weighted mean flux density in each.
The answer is 0.03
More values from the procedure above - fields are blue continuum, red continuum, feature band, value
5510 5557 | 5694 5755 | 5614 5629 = -0.017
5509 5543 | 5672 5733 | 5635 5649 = -0.007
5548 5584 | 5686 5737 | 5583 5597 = 0.056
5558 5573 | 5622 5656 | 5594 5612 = 0.016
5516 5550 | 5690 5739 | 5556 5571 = 0.031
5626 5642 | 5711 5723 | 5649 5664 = -0.014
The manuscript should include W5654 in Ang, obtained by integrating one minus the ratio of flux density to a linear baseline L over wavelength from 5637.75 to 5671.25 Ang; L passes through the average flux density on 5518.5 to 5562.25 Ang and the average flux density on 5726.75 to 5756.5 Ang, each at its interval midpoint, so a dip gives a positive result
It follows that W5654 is 0.3 Ang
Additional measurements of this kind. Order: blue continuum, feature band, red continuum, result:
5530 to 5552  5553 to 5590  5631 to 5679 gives 0.08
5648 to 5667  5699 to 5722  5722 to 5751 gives 1.38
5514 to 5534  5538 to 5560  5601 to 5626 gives -0.24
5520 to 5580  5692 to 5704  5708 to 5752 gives -0.23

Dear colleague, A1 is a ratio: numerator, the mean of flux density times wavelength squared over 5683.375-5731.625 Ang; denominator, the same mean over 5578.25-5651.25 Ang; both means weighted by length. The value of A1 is 1.07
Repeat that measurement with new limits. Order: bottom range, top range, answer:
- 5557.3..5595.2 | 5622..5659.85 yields 1.08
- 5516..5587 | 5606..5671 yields 1.05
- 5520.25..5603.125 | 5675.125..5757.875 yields 1.11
